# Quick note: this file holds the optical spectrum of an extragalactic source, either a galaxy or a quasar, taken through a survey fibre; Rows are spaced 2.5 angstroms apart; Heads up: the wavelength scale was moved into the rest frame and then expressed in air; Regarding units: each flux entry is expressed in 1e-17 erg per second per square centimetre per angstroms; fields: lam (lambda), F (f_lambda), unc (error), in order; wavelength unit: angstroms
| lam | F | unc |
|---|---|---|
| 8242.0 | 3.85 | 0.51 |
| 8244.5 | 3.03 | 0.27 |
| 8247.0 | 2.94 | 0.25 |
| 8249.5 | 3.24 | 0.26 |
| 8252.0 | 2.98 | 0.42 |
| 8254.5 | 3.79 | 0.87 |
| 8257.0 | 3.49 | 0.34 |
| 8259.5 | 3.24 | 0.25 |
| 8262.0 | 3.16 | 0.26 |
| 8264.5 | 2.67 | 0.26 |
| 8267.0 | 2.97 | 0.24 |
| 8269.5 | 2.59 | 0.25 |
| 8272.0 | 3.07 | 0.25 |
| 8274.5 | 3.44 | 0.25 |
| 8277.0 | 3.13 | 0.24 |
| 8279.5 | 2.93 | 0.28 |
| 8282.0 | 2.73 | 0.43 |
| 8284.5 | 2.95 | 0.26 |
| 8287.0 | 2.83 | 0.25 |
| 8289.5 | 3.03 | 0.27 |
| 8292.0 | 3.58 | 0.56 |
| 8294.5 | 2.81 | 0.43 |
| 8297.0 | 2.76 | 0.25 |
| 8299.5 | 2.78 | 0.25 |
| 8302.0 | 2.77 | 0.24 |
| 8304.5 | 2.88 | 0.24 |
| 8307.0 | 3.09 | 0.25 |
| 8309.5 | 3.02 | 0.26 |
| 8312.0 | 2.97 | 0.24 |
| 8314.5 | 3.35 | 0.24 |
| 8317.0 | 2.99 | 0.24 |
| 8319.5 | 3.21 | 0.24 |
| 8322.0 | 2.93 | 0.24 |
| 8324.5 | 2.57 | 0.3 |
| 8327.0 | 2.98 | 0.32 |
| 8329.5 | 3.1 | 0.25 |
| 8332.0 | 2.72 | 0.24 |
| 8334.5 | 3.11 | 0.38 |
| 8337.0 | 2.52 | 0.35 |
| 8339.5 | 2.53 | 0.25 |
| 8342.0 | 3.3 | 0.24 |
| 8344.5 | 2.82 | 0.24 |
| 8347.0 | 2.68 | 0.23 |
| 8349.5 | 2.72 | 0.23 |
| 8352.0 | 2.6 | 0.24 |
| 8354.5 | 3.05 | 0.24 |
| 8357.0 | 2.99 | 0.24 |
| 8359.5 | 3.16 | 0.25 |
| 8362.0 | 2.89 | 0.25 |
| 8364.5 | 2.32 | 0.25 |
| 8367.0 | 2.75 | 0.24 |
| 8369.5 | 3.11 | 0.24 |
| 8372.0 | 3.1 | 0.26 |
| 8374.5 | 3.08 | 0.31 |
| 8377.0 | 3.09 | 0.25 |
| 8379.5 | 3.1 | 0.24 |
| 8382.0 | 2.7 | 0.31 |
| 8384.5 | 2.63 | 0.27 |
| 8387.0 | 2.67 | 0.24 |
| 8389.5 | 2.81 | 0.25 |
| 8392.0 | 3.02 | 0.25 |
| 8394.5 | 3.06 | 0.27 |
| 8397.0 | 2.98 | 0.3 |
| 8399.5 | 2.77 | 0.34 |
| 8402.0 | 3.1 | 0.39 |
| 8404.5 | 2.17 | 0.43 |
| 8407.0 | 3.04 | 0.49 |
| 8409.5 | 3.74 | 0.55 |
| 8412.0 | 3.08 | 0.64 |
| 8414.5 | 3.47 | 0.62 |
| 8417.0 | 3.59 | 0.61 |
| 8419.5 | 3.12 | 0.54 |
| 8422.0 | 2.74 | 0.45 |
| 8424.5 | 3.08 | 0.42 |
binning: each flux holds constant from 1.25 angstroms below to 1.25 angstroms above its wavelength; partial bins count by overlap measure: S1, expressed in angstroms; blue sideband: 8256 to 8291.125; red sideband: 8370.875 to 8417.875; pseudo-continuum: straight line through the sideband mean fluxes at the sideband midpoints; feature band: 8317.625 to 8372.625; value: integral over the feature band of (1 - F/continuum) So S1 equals 2.6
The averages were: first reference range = 3.02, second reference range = 3.01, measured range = 2.87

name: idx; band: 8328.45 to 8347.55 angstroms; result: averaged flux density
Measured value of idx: 2.85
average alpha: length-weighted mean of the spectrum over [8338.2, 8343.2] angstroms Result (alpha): 2.91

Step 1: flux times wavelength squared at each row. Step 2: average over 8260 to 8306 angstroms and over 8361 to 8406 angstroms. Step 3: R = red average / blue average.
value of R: 0.99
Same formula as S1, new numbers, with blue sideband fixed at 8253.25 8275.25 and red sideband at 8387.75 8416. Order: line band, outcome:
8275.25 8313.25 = 2.0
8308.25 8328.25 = 0.6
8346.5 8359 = 0.9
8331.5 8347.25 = 1.3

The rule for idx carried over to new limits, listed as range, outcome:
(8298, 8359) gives 2.91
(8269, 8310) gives 2.97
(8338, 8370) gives 2.83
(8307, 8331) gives 3.01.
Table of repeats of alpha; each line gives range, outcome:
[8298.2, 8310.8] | 2.91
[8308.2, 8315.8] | 3.11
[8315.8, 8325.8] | 2.92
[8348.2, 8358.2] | 2.84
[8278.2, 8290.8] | 2.9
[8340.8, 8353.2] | 2.82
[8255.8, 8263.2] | 3.3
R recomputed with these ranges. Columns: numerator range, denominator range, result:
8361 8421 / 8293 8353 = 1.05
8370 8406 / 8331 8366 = 1.03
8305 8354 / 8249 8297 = 0.96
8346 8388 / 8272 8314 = 0.97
